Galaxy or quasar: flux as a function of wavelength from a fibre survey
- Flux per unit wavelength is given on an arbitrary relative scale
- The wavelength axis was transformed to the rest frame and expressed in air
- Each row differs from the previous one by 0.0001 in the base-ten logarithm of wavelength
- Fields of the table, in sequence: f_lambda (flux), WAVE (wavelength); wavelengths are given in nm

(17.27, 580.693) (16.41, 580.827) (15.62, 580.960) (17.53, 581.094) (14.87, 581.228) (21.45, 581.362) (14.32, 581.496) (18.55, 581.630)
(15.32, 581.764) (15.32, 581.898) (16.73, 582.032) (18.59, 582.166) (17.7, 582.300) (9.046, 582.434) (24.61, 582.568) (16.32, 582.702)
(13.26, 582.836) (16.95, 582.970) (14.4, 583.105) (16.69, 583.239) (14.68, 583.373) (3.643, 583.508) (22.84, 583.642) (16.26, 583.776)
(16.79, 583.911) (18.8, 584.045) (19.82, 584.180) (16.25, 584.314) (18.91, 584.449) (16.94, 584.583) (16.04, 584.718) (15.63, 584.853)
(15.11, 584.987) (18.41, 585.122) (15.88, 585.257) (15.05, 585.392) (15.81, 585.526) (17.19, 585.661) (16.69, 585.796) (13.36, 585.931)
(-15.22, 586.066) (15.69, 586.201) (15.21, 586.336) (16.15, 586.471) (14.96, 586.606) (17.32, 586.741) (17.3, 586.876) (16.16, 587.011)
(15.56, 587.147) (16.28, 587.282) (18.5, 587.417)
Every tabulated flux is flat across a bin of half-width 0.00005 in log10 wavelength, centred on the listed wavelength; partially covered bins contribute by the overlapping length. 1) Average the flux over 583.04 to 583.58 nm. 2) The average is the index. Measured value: 12.5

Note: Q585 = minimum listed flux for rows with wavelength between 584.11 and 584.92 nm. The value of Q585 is 15.63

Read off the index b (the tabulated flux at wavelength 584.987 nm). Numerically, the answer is 15.11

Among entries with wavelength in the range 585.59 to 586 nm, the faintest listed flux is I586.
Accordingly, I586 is 13.36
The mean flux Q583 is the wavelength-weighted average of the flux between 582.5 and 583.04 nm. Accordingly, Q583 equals 17.8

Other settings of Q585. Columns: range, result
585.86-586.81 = -15.22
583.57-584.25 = 16.26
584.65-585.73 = 15.05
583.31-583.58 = 3.643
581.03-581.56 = 14.32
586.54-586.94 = 14.96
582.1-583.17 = 9.046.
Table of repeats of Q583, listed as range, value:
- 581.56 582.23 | 16.9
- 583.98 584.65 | 18.1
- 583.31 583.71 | 13.7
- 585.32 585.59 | 15.5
